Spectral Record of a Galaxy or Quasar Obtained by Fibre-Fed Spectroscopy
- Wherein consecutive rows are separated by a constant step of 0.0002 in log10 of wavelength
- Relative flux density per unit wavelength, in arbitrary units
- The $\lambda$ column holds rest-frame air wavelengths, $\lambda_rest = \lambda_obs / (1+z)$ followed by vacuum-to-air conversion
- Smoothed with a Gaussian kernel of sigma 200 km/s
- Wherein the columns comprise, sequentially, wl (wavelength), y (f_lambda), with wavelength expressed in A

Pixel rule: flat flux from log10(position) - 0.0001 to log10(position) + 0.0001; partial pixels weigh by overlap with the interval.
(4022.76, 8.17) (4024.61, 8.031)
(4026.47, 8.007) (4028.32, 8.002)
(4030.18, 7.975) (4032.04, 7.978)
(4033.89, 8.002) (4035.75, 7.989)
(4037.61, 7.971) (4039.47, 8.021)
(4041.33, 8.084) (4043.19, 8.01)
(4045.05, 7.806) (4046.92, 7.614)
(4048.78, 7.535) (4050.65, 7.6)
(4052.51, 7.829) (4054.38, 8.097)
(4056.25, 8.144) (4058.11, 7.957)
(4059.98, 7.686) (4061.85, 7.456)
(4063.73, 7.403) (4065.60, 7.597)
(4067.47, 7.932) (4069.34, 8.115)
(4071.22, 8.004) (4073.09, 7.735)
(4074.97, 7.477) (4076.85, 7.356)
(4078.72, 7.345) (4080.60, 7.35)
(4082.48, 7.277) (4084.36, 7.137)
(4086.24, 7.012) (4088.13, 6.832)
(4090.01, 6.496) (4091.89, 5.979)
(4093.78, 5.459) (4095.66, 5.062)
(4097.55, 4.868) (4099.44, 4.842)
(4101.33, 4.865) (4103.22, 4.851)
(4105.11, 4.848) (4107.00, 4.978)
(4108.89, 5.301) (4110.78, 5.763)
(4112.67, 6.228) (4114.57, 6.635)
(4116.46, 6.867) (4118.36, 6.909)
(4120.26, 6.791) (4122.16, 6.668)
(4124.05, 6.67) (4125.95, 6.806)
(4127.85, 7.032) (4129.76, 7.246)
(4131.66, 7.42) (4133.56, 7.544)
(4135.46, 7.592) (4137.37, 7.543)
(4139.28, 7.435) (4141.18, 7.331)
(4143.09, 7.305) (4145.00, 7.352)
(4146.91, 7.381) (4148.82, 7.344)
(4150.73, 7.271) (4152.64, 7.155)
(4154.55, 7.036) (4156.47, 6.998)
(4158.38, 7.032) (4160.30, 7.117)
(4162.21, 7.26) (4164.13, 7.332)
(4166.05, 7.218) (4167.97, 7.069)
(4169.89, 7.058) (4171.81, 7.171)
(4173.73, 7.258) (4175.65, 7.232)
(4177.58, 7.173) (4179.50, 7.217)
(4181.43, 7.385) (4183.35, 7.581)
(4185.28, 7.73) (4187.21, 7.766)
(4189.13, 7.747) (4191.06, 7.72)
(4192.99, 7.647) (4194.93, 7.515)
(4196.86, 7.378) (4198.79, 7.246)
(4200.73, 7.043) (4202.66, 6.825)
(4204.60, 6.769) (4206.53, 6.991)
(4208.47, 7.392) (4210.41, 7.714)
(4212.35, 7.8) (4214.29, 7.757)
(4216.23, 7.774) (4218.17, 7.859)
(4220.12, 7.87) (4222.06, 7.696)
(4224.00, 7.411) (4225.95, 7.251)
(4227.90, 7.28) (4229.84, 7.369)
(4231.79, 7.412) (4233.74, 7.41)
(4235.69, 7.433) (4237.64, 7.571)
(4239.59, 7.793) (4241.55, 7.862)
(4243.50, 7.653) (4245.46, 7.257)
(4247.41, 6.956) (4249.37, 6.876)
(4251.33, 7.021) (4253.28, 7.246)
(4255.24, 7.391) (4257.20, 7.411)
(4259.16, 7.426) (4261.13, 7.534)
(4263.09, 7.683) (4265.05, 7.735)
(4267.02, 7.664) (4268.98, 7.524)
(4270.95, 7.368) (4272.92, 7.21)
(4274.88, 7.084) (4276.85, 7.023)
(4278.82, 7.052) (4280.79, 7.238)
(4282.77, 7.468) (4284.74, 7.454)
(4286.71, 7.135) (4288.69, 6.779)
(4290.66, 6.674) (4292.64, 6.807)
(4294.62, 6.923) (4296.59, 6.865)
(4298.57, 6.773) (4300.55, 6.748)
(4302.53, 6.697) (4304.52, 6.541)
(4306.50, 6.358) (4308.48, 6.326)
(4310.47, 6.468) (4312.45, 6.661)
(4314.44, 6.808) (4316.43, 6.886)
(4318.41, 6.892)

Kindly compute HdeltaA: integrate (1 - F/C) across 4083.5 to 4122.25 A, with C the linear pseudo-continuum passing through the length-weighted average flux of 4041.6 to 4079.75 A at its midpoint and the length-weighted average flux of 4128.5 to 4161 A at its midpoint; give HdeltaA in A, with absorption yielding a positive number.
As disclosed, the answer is 8.31 A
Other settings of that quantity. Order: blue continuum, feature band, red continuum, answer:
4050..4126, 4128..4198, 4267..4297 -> -4.7 A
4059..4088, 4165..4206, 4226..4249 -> 0.7 A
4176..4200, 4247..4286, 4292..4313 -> -2.3 A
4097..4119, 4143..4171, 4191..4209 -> -3.2 A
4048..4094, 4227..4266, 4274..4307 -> -2.2 A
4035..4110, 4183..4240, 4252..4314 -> -3.6 A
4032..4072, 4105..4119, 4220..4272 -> 3.2 A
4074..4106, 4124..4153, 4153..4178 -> -2.1 A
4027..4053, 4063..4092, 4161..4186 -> 1.4 A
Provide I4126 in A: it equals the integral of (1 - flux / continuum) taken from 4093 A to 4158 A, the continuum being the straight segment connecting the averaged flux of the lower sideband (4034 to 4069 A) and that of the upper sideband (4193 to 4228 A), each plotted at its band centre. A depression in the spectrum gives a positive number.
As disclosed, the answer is 9.48 A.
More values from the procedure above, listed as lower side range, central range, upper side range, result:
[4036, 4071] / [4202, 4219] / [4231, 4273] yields 0.2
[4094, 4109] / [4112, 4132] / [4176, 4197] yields -4.5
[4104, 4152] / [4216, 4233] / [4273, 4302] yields -1.5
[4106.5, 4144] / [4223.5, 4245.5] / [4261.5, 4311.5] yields -1.6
